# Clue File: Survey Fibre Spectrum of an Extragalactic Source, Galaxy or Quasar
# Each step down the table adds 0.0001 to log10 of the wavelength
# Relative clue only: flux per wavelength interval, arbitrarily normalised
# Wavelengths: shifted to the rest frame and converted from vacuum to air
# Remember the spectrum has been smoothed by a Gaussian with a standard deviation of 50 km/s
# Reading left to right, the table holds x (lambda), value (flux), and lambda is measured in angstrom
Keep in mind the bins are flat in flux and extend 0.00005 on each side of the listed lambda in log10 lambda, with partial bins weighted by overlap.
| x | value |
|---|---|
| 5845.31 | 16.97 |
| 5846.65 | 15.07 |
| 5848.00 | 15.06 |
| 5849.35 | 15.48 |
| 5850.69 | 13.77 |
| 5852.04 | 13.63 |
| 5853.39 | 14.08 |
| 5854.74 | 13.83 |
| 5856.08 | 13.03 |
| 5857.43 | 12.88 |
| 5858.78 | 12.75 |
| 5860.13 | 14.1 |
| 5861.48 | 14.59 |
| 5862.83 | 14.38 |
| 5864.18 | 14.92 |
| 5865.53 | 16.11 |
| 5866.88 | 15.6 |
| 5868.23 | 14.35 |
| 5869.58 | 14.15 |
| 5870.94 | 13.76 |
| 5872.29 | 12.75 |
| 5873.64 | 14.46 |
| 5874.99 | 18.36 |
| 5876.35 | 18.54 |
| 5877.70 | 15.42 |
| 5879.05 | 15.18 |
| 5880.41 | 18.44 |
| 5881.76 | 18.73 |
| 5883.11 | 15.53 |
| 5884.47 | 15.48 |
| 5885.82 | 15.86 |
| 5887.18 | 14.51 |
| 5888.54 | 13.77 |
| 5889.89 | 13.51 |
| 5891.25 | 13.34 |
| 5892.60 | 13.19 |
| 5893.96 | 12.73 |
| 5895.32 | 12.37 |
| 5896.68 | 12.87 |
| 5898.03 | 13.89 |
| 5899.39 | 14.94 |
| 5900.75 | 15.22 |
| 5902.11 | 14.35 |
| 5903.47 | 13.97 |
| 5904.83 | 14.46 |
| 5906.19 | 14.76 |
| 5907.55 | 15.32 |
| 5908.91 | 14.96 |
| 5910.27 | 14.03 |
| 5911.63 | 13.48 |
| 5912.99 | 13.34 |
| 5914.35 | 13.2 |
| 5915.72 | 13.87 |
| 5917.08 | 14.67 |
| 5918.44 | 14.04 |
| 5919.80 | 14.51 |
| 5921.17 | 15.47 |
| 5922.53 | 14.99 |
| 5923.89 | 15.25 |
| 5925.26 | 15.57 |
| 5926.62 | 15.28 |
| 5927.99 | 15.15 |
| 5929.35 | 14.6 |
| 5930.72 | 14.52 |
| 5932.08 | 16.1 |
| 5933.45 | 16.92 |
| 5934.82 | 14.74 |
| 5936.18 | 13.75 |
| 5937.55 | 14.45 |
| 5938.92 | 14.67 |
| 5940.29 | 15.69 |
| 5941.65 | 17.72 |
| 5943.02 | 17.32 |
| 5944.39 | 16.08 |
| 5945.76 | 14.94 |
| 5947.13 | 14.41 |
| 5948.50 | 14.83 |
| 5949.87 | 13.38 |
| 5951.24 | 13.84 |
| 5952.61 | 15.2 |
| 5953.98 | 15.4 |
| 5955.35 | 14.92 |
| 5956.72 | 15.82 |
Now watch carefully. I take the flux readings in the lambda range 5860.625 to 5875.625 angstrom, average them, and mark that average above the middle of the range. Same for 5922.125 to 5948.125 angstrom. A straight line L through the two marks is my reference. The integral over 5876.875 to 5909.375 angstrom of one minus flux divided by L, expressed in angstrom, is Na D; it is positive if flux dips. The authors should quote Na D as 0.7 angstrom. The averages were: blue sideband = 14.8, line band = 14.7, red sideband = 15.4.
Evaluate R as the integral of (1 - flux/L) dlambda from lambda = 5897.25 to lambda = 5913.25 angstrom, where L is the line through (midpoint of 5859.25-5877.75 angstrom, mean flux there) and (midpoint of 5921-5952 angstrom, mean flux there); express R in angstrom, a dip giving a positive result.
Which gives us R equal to 0.8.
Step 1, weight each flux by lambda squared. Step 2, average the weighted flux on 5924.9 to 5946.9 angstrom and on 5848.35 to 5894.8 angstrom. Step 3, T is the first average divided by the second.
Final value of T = 1.07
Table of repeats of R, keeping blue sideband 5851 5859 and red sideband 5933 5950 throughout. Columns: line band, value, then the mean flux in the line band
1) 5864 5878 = -1.57 angstrom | 15.3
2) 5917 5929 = -0.06 angstrom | 15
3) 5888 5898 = 0.78 angstrom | 13.2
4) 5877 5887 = -1.62 angstrom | 16.3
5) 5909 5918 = 0.53 angstrom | 13.9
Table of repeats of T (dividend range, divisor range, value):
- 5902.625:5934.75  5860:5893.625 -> 0.98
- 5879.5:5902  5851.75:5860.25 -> 1.10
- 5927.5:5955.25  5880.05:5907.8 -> 1.06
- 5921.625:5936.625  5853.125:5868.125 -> 1.09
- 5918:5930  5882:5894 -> 1.05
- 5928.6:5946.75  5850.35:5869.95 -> 1.12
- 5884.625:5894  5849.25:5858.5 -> 1.04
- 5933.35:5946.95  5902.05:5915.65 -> 1.11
